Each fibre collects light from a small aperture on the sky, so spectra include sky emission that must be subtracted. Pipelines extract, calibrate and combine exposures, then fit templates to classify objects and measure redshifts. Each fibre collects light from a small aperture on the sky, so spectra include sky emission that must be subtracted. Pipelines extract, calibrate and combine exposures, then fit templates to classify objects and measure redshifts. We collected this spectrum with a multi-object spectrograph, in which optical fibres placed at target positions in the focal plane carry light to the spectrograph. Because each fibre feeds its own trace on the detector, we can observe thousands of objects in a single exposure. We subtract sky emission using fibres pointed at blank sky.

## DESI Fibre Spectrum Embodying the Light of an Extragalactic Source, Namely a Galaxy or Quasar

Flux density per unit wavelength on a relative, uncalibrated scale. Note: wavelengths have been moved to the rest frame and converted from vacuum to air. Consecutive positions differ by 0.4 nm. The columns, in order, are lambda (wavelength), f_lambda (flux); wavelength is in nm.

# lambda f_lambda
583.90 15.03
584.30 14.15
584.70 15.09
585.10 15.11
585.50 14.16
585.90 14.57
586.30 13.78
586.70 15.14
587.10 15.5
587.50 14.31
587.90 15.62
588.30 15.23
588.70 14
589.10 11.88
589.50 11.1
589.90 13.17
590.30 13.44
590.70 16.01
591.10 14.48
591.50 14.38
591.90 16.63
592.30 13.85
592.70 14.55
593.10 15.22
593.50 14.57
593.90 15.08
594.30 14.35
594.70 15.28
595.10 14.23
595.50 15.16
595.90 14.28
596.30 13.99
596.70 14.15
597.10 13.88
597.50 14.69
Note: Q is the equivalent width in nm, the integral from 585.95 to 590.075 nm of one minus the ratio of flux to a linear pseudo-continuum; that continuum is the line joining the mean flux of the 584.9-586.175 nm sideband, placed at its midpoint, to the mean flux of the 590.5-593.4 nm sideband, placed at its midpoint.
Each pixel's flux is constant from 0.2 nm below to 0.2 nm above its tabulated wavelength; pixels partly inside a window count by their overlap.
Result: 0.20 nm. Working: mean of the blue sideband 14.6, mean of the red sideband 15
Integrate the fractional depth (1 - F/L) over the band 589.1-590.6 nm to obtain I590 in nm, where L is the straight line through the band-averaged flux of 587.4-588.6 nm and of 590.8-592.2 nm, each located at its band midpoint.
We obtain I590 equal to 0.24 nm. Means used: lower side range 15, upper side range 15.1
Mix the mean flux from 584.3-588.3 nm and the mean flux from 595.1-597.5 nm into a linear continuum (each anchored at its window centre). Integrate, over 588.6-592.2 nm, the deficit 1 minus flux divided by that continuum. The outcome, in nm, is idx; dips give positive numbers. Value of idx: 0.17 nm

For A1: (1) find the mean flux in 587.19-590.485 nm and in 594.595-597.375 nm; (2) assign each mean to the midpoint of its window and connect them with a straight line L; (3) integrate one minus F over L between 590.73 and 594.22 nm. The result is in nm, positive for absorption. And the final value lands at -0.211 nm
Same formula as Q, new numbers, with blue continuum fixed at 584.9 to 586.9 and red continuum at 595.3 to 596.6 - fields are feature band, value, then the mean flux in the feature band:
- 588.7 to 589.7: 0.174 nm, 12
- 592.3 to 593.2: -0.008 nm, 14.6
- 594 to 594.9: -0.024 nm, 14.8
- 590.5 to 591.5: -0.039 nm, 15.1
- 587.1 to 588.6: -0.053 nm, 15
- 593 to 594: -0.031 nm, 14.9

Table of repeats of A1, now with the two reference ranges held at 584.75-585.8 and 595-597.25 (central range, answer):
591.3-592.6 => -0.04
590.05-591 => -0.01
